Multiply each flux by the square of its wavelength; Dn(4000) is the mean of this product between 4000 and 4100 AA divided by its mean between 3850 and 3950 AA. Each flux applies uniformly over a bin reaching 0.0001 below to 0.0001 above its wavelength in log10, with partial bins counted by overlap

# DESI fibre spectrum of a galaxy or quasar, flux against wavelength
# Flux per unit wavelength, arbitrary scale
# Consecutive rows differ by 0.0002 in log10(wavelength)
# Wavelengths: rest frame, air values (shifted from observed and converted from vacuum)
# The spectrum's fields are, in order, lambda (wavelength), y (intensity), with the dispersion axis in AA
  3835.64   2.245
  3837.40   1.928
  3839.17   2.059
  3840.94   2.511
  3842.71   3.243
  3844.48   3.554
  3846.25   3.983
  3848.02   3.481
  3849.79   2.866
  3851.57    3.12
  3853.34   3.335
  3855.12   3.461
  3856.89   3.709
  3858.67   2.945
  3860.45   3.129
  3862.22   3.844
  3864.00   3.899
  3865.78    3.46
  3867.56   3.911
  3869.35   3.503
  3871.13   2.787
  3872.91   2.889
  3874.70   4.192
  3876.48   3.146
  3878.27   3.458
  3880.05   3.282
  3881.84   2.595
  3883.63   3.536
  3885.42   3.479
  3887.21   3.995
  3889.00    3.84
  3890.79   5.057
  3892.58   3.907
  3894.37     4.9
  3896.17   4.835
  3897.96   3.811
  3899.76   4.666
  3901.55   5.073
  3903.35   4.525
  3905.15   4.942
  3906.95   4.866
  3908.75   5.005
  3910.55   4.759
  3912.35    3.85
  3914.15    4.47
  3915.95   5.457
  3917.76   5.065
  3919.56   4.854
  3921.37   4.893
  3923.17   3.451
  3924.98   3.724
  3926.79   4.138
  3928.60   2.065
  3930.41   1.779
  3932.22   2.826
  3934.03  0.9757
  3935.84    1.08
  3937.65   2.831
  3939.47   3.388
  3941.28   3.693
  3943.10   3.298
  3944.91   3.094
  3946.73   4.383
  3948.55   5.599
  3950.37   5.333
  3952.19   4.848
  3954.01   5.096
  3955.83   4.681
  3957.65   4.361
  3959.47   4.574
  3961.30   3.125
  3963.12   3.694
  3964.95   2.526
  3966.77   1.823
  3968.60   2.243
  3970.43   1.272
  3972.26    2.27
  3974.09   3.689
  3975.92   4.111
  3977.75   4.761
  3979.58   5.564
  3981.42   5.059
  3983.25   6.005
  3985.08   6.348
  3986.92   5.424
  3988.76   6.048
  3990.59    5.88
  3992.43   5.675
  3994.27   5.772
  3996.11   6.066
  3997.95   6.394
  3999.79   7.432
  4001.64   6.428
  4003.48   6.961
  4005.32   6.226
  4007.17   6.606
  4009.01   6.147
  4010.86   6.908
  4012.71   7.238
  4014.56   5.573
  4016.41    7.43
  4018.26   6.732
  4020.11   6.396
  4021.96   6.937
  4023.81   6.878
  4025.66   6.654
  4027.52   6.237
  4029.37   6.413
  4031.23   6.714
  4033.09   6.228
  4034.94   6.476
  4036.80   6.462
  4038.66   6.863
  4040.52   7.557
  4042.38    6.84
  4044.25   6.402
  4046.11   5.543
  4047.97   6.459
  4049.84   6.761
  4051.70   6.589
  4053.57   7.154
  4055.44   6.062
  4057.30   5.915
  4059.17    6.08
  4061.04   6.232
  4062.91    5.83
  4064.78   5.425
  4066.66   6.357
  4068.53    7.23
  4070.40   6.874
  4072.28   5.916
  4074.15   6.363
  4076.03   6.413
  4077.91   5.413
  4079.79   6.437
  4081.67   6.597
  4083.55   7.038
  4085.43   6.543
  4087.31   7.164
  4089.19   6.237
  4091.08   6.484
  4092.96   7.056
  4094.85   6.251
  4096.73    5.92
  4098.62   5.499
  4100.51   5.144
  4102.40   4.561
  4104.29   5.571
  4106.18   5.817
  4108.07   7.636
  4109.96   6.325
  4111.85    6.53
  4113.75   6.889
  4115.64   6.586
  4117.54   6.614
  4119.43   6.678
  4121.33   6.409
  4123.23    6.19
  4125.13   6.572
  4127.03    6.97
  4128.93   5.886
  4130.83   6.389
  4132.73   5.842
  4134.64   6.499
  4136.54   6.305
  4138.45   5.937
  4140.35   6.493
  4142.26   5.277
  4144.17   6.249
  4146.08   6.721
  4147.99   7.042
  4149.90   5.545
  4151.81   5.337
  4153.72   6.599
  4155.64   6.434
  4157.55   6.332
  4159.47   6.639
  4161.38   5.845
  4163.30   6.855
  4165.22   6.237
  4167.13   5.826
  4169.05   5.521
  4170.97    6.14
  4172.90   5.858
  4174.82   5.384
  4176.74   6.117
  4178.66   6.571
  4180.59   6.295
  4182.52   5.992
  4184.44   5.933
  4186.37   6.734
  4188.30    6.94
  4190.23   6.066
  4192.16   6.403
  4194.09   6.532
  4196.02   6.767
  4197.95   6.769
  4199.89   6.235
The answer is 1.9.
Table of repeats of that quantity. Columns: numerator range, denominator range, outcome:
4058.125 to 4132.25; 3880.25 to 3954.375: 1.73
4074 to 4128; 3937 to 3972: 1.87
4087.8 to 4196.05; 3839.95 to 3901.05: 1.98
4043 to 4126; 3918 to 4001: 1.61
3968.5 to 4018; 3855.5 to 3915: 1.50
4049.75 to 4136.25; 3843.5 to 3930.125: 1.80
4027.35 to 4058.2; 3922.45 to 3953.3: 2.06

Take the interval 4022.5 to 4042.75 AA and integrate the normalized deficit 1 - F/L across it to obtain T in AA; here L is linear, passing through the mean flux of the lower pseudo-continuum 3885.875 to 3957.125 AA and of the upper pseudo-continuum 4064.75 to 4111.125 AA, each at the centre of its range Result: -4.12 AA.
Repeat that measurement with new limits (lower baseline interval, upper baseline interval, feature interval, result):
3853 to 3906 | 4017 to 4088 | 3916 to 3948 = 8.7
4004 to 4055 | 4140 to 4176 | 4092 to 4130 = 0.2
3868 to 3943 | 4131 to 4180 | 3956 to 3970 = 3.6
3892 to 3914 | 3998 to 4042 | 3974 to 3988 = 1.8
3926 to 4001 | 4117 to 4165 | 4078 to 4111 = -2.9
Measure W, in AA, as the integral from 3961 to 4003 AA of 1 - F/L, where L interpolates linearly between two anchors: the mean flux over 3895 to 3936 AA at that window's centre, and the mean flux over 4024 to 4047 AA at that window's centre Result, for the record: 5.8 AA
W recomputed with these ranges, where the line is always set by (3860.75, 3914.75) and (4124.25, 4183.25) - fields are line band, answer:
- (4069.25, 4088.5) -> -3.1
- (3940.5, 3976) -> 6.9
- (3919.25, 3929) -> 0.9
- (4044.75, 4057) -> -2.4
